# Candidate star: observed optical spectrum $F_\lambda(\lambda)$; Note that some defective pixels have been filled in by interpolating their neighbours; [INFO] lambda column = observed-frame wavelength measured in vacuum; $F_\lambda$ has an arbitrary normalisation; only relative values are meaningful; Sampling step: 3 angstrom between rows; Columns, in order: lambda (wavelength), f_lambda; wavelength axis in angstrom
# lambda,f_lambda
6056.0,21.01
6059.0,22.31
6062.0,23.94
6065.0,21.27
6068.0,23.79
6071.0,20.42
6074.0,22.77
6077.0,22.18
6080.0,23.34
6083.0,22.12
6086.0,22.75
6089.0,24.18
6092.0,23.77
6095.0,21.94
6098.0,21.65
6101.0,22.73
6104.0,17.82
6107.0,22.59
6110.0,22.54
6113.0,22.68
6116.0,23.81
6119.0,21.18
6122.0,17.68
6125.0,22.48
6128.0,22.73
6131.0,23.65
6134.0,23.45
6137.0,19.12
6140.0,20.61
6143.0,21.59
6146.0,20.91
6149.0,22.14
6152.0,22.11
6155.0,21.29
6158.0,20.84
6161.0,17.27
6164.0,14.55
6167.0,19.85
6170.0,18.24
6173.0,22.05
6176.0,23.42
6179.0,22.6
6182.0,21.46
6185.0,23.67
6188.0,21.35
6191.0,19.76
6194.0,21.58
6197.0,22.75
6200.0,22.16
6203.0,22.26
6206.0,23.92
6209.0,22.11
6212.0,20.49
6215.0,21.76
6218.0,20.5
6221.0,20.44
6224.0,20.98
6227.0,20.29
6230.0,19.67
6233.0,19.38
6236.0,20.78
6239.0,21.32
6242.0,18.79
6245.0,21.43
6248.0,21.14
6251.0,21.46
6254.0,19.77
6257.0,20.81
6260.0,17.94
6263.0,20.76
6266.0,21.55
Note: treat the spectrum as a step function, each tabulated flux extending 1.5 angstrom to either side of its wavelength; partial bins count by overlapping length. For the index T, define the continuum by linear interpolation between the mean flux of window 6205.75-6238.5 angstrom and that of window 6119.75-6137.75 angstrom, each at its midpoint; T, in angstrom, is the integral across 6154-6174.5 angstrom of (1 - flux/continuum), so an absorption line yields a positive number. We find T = 2.1 angstrom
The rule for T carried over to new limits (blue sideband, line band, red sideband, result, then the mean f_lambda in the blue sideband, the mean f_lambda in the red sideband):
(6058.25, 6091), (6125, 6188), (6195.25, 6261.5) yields 1.79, 22.7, 20.9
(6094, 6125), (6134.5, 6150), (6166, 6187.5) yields 0.41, 21.5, 21.6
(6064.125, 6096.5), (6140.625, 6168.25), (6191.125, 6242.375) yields 2.21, 22.6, 21.1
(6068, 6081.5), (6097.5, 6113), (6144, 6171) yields -0.13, 22.4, 19.8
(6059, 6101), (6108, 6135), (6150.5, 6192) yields -0.65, 22.6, 20.6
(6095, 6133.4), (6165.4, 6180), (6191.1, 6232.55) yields 0.27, 21.8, 21.3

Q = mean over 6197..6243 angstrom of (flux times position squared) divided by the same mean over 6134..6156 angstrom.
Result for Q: 1.01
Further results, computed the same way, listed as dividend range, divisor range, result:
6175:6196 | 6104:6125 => 1.04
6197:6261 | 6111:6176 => 1.03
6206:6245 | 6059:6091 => 0.96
